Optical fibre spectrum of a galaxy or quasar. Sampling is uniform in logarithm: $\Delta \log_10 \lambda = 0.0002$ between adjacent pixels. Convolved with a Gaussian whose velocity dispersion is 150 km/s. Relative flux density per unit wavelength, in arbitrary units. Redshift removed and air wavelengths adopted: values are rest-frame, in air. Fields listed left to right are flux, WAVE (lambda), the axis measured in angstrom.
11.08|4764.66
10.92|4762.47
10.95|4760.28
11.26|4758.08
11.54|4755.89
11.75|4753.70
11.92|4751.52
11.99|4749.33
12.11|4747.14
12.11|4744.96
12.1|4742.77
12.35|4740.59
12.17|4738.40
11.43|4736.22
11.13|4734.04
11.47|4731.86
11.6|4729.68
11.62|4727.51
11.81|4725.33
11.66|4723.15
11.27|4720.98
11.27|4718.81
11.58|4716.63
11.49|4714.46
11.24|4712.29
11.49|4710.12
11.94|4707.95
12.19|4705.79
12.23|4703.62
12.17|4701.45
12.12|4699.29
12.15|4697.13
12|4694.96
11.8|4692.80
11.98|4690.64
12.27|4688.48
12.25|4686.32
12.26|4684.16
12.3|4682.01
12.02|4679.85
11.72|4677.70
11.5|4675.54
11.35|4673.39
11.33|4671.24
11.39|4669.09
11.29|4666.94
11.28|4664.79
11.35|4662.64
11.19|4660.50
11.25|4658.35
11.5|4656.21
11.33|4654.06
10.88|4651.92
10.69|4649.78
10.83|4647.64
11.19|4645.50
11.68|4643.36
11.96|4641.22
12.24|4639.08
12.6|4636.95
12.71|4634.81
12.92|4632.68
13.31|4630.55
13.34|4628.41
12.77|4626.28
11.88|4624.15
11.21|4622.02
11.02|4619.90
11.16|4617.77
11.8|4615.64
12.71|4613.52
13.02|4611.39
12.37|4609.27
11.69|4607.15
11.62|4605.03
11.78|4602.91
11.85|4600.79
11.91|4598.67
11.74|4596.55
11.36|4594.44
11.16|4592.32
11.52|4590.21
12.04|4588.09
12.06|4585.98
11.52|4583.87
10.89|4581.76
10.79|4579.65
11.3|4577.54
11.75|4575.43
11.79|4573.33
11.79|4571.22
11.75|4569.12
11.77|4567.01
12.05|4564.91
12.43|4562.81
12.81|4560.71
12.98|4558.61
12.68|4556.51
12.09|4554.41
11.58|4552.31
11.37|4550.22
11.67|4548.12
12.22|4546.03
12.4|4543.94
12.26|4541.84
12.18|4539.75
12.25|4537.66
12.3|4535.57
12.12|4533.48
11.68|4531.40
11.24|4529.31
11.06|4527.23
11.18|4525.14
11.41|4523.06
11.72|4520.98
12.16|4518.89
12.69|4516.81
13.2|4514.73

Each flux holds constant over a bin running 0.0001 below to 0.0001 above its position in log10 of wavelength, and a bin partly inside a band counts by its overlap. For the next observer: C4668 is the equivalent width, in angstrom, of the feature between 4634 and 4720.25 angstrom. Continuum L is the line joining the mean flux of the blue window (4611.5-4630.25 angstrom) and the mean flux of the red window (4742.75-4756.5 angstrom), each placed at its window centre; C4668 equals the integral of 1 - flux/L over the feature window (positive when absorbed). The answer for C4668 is 2.3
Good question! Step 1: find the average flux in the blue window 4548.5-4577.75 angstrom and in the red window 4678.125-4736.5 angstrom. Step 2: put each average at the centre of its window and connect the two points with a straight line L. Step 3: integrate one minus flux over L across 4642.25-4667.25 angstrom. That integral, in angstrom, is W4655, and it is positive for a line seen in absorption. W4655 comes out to 1.4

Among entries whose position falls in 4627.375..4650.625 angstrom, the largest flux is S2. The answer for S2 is 13.34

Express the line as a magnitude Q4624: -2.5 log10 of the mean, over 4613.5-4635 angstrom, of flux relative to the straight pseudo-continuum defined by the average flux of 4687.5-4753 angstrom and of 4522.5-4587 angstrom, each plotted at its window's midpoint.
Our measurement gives -0.034 mag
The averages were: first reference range 11.9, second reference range 11.8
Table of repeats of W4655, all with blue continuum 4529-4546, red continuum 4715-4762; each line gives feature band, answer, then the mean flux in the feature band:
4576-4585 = 0.6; 11.2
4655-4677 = 0.9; 11.3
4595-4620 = 0.1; 11.9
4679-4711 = -0.9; 12.1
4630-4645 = -0.7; 12.4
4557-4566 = -0.4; 12.6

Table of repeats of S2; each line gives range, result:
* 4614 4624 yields 11.8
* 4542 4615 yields 13.02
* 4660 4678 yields 11.72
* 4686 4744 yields 12.35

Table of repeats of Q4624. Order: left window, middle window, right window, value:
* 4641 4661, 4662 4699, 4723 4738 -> -0.04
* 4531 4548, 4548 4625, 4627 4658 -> 0.02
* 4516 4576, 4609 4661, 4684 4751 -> 0.00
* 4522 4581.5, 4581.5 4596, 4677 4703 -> 0.04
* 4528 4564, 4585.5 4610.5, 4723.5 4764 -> 0.02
